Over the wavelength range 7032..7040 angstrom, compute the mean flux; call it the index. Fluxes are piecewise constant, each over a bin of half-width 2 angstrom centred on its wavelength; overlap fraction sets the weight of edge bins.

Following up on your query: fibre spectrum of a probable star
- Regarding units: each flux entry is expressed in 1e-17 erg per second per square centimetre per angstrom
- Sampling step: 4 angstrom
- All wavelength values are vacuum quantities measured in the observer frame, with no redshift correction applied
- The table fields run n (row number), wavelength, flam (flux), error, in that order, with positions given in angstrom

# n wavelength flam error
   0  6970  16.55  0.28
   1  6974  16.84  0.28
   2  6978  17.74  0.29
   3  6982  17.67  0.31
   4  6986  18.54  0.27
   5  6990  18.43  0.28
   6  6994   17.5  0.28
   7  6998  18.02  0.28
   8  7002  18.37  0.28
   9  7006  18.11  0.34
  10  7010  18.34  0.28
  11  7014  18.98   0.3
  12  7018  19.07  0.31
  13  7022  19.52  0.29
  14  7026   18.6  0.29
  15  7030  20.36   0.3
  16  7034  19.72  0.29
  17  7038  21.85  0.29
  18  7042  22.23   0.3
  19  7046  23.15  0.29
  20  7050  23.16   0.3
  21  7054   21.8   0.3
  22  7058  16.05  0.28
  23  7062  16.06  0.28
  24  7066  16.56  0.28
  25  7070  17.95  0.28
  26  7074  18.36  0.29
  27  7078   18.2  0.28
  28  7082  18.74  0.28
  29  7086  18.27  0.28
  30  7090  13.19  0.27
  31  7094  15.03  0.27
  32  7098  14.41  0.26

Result 20.8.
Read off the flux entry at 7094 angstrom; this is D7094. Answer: 15.03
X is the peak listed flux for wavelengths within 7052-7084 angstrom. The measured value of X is 21.8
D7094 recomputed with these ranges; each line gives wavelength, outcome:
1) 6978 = 17.74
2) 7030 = 20.36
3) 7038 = 21.85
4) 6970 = 16.55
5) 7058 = 16.05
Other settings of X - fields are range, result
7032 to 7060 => 23.16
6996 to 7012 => 18.37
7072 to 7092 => 18.74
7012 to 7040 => 21.85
